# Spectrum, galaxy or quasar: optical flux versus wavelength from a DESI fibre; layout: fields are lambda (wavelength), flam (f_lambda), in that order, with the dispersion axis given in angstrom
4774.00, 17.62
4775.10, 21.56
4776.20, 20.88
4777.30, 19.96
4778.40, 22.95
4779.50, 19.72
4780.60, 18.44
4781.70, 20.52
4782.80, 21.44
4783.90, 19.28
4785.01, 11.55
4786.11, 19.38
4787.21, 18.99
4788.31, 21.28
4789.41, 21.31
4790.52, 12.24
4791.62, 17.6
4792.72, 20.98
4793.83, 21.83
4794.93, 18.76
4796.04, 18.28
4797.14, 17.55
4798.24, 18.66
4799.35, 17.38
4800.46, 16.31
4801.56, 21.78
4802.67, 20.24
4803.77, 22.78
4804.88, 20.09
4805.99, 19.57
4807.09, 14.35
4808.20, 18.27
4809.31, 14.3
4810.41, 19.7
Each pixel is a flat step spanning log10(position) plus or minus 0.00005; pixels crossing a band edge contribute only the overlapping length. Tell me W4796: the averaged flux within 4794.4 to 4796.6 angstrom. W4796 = 18.5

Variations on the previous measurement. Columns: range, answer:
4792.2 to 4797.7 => 19.5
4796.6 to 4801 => 17.5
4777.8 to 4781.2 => 20.4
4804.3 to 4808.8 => 18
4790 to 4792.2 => 15.1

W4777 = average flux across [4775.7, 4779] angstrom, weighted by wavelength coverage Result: 21.2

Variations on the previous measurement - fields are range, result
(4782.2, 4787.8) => 18.2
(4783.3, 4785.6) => 15.6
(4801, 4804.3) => 21.6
